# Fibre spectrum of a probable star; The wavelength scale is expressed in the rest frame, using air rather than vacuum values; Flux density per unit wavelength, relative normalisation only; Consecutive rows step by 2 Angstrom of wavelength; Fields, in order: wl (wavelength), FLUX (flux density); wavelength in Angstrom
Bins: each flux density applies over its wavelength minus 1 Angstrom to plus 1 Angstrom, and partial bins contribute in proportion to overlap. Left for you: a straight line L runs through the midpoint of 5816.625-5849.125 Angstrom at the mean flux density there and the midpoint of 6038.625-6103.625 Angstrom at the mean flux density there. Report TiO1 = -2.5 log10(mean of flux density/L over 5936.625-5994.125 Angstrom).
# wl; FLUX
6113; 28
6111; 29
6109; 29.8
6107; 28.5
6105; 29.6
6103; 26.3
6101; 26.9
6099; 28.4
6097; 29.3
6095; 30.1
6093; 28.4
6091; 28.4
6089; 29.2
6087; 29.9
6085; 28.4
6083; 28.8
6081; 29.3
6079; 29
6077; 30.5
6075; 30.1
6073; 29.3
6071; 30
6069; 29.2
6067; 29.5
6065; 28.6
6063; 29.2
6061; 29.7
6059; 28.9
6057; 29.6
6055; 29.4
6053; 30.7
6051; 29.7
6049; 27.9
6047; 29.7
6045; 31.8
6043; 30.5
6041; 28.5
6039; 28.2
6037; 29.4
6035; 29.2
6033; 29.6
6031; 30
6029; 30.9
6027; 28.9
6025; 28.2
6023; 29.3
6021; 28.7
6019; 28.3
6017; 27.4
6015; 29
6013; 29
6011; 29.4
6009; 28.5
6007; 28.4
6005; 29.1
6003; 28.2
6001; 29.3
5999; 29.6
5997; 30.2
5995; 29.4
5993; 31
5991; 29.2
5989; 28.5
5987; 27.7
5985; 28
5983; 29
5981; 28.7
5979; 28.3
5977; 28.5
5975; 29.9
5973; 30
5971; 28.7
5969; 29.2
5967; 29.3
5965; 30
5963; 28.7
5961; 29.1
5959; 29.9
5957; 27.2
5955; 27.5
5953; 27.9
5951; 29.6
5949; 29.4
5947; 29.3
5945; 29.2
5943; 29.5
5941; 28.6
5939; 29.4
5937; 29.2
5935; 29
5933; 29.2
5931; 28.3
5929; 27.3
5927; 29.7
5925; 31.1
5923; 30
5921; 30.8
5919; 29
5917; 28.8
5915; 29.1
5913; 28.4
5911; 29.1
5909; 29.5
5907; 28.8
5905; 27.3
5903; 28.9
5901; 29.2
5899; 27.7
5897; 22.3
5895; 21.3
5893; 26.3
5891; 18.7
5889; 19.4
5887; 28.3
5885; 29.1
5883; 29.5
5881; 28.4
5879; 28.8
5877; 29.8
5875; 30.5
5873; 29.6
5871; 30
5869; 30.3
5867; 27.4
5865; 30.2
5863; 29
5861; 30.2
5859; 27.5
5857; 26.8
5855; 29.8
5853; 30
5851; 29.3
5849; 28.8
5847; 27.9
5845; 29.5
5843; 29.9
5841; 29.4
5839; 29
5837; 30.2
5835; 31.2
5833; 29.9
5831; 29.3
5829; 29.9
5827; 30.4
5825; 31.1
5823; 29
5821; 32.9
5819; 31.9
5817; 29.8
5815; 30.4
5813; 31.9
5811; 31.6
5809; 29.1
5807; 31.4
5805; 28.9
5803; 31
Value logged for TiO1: 0.02 mag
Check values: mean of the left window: 30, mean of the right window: 29.2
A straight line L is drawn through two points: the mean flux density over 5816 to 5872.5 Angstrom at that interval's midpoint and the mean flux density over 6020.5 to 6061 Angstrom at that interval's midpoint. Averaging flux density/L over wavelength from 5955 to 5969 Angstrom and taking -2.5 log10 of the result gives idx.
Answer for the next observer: 0.023 mag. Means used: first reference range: 29.7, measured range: 28.9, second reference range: 29.5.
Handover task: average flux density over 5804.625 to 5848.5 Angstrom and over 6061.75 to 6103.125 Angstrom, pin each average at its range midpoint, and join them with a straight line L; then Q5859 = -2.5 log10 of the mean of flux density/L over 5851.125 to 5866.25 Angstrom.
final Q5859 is 0.04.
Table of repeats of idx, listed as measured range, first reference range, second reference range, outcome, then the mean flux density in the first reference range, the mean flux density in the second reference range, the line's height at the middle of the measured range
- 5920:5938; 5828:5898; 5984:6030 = -0.03 mag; 28.2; 29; 28.6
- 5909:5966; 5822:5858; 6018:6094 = 0.01 mag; 29.5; 29.3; 29.4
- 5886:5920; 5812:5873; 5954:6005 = 0.11 mag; 29.8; 29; 29.4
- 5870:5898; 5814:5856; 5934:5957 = 0.11 mag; 30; 28.9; 29.5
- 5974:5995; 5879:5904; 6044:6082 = -0.04 mag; 25.9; 29.6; 27.9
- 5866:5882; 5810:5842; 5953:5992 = 0.02 mag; 30.5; 28.8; 29.9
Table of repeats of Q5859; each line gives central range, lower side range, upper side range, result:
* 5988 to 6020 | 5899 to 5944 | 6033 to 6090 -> 0.01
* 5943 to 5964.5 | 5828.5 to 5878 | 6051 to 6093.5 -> 0.02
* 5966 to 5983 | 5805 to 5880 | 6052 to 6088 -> 0.02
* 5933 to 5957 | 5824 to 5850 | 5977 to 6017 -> 0.01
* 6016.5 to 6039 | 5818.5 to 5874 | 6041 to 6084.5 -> 0.02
